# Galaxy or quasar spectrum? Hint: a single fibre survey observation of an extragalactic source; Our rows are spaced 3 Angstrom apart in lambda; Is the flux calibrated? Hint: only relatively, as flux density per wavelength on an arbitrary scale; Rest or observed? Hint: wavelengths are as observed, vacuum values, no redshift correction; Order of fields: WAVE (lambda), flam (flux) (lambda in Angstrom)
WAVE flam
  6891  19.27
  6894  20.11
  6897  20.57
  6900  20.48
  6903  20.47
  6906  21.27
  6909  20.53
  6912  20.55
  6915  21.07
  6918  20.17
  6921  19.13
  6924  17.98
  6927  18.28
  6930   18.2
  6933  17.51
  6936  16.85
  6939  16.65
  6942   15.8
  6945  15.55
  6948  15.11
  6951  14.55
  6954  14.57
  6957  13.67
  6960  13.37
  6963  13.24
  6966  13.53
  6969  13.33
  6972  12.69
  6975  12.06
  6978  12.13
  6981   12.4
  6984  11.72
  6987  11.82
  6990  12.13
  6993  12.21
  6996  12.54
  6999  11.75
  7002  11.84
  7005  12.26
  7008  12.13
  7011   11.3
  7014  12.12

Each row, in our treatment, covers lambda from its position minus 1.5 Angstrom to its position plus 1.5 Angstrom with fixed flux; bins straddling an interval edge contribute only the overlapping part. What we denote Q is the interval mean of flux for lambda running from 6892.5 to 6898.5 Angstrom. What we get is 20.3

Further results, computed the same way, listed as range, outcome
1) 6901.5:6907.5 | 20.9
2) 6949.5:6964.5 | 13.9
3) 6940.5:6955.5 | 15.1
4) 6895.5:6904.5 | 20.5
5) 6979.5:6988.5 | 12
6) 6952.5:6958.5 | 14.1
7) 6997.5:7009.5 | 12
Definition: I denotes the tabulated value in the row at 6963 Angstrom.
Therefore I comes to 13.24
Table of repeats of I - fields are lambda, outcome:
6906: 21.27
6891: 19.27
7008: 12.13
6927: 18.28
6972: 12.69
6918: 20.17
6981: 12.4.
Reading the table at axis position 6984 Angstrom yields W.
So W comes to 11.72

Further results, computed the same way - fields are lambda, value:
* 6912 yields 20.55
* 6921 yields 19.13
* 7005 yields 12.26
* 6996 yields 12.54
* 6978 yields 12.13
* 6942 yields 15.8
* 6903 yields 20.47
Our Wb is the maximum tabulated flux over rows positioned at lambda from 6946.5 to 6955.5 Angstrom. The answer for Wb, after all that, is 15.11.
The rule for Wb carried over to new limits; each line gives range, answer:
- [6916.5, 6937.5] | 20.17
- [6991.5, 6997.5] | 12.54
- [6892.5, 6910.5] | 21.27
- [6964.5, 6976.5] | 13.53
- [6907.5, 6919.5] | 21.07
